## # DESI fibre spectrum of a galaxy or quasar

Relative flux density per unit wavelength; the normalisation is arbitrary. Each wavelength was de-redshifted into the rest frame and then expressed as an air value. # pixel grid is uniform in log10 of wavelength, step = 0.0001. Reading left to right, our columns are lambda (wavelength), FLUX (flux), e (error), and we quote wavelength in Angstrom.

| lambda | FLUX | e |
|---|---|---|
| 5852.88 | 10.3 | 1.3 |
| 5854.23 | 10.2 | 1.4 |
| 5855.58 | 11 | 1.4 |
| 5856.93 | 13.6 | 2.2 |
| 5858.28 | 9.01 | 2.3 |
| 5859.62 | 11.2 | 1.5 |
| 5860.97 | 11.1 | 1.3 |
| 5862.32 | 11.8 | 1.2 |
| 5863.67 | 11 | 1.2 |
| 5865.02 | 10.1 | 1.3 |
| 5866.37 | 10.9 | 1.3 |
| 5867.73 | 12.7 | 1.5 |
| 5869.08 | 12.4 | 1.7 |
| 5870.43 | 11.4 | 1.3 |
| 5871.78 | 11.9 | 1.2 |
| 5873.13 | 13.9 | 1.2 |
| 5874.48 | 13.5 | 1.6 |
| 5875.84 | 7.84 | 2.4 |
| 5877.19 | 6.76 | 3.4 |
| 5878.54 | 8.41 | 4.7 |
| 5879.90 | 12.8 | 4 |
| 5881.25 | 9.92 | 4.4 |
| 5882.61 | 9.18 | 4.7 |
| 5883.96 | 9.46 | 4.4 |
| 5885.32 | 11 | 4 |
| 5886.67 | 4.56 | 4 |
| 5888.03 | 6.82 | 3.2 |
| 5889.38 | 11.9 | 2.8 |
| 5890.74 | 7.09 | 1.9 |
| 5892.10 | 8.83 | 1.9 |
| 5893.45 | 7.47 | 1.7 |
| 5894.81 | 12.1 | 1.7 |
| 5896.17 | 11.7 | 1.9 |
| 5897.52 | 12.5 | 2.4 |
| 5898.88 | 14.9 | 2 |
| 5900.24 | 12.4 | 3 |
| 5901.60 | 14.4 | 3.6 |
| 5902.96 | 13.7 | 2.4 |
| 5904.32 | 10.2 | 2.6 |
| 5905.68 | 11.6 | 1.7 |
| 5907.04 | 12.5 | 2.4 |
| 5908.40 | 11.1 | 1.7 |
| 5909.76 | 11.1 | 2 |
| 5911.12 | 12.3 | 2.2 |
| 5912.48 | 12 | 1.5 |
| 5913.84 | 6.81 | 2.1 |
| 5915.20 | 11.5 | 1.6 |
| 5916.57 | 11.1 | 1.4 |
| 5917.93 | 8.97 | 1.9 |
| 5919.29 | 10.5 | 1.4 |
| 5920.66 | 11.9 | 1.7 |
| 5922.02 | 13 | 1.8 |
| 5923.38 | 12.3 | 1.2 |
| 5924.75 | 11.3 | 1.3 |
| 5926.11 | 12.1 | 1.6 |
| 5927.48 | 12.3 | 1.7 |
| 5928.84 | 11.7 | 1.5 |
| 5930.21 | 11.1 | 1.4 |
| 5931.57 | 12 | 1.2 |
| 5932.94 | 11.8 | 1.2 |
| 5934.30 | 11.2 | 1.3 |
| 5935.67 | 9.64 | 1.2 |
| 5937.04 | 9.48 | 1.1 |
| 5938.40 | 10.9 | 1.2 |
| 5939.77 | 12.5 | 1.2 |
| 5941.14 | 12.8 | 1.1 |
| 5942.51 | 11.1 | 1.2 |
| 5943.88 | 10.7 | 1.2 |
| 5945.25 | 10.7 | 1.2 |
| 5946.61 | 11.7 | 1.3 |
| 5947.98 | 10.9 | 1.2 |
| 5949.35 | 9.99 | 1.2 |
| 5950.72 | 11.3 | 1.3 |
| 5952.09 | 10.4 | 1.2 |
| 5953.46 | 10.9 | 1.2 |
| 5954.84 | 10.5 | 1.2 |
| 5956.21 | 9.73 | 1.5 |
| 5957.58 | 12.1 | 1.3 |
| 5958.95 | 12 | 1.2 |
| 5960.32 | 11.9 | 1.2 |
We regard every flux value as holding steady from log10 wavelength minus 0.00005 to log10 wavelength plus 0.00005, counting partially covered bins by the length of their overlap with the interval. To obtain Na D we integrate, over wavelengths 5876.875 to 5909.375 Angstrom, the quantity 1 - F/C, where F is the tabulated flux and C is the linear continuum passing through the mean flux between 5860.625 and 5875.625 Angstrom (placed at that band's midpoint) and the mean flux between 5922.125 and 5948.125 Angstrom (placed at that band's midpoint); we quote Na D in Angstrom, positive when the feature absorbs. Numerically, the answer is 3.1 Angstrom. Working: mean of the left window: 11.8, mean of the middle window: 10.5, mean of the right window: 11.4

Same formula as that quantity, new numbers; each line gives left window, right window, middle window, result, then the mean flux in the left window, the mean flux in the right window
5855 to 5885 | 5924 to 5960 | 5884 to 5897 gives 2.2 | 10.9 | 11.2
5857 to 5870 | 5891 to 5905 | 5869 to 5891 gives 2.9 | 11.3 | 11.7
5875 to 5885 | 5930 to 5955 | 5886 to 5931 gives -4.0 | 9.32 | 11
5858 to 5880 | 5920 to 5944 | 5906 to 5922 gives 0.6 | 11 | 11.6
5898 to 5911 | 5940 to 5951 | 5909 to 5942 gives 1.5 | 12.4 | 11.2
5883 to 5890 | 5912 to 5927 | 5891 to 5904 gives -3.1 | 8.75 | 11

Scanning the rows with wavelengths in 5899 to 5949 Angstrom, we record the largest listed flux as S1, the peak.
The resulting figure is 14.4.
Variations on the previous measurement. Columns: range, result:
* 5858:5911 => 14.9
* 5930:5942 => 12.8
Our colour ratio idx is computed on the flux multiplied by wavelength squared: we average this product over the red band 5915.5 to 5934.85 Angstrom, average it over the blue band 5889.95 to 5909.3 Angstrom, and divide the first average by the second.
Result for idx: 1.0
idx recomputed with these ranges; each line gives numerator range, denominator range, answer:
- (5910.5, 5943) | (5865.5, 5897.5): 1.13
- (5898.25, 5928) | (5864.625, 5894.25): 1.19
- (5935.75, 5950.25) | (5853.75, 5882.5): 1.03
